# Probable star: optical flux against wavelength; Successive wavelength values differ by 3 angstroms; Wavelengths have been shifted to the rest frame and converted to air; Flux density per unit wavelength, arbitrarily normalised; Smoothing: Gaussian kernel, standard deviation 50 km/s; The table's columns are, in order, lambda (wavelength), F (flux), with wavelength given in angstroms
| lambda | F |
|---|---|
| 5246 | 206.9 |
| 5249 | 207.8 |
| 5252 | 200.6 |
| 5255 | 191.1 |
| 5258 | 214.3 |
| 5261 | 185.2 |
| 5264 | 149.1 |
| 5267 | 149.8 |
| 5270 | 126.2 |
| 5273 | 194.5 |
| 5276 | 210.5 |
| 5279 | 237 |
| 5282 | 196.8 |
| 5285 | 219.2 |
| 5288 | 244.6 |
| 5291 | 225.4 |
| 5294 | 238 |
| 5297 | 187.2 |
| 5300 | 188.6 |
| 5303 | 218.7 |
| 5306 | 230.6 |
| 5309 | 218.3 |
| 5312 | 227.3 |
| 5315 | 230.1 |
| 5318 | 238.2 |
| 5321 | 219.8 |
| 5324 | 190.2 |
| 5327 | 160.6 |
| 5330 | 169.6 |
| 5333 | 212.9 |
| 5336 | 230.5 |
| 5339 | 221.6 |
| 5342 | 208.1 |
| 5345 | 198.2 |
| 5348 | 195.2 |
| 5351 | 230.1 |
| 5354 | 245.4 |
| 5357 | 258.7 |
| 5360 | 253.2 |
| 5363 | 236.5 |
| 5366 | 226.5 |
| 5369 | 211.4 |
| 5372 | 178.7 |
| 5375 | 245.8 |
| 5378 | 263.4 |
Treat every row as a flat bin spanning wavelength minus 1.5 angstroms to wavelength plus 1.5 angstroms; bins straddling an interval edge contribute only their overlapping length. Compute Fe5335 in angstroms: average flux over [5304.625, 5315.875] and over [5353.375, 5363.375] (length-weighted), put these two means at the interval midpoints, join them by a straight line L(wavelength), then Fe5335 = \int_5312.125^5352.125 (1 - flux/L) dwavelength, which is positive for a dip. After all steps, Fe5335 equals 4.8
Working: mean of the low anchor 226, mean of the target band 209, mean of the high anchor 250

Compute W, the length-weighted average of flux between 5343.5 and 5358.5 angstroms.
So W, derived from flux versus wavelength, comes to 226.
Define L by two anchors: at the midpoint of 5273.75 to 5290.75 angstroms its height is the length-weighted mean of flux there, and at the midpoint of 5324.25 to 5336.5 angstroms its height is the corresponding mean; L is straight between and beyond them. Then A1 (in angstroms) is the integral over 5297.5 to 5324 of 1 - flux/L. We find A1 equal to -2.1 angstroms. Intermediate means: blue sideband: 221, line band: 218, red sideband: 190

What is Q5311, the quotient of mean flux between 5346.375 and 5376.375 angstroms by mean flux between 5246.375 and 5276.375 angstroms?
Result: 1.2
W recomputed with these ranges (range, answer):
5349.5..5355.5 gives 238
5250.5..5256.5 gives 196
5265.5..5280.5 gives 184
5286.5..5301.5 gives 217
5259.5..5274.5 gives 161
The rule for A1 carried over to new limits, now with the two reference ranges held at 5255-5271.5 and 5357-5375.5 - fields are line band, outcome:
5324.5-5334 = 1.2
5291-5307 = -2.2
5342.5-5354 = 0.2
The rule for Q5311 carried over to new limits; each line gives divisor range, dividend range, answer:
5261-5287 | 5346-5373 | 1.21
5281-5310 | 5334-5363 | 1.05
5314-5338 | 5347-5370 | 1.13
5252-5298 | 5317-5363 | 1.09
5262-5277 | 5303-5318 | 1.37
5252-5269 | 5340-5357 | 1.23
